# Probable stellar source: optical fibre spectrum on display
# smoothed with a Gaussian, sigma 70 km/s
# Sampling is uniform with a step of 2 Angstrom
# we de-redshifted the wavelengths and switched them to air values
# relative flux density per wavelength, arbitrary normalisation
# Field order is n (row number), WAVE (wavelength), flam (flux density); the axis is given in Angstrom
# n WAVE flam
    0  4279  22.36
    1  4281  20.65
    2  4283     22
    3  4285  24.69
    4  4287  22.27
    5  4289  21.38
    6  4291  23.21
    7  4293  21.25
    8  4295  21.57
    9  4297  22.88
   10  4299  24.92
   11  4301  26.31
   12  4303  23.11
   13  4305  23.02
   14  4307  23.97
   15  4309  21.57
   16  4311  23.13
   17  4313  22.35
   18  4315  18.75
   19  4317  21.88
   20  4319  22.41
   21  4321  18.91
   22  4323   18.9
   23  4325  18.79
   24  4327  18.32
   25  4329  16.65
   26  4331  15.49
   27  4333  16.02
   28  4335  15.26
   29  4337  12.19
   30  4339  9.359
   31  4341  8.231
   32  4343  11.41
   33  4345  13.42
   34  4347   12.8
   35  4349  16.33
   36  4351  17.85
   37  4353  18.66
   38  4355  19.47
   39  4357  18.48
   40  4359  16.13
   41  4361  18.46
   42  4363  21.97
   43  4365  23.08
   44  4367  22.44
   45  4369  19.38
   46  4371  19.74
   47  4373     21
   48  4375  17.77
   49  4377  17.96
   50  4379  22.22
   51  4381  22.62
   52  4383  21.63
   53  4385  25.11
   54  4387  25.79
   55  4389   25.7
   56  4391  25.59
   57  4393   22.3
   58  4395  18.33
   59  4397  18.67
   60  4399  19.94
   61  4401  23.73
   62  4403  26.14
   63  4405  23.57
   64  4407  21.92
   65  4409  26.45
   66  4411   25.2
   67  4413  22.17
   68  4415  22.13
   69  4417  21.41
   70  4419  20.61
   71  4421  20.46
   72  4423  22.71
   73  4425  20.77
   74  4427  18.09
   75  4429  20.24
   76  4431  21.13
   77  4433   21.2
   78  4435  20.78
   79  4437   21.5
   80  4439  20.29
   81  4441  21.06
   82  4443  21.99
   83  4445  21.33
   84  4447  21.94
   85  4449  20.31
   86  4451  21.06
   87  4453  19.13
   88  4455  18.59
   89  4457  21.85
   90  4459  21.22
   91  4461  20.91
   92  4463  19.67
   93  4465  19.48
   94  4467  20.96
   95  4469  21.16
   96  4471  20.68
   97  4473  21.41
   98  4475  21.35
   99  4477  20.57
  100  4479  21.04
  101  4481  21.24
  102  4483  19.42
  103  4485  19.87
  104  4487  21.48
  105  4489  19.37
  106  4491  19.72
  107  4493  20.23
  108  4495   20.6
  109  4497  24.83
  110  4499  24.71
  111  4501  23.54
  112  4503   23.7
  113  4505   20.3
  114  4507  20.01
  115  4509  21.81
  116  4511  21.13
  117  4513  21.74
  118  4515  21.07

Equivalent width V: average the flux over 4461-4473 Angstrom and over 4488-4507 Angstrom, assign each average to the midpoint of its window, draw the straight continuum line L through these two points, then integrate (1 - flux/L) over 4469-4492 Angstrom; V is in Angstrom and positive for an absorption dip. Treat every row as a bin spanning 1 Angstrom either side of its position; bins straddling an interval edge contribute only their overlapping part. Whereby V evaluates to 0.5 Angstrom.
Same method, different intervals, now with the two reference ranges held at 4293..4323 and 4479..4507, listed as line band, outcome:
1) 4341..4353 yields 4.29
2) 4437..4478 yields 1.53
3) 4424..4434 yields 0.66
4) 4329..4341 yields 4.72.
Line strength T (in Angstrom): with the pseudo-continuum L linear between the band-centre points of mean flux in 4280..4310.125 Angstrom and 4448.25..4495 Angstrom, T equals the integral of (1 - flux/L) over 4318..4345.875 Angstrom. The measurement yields 8.7 Angstrom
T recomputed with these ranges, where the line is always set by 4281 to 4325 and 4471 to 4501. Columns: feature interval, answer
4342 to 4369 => 5.1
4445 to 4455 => 0.4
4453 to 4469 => 0.7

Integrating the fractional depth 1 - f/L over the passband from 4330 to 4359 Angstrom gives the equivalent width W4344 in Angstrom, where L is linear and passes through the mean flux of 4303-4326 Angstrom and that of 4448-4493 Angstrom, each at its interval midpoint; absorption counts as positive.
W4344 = 8.9 Angstrom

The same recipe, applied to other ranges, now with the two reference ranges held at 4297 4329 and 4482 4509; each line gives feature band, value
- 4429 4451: 0.4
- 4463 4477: 0.4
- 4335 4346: 5.2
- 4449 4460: 0.6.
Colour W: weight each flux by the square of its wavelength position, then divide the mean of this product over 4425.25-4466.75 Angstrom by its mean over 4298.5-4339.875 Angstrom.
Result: 1.12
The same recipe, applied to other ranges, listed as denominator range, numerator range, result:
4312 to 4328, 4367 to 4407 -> 1.13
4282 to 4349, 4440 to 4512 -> 1.18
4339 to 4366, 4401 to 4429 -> 1.41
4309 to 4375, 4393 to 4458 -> 1.25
